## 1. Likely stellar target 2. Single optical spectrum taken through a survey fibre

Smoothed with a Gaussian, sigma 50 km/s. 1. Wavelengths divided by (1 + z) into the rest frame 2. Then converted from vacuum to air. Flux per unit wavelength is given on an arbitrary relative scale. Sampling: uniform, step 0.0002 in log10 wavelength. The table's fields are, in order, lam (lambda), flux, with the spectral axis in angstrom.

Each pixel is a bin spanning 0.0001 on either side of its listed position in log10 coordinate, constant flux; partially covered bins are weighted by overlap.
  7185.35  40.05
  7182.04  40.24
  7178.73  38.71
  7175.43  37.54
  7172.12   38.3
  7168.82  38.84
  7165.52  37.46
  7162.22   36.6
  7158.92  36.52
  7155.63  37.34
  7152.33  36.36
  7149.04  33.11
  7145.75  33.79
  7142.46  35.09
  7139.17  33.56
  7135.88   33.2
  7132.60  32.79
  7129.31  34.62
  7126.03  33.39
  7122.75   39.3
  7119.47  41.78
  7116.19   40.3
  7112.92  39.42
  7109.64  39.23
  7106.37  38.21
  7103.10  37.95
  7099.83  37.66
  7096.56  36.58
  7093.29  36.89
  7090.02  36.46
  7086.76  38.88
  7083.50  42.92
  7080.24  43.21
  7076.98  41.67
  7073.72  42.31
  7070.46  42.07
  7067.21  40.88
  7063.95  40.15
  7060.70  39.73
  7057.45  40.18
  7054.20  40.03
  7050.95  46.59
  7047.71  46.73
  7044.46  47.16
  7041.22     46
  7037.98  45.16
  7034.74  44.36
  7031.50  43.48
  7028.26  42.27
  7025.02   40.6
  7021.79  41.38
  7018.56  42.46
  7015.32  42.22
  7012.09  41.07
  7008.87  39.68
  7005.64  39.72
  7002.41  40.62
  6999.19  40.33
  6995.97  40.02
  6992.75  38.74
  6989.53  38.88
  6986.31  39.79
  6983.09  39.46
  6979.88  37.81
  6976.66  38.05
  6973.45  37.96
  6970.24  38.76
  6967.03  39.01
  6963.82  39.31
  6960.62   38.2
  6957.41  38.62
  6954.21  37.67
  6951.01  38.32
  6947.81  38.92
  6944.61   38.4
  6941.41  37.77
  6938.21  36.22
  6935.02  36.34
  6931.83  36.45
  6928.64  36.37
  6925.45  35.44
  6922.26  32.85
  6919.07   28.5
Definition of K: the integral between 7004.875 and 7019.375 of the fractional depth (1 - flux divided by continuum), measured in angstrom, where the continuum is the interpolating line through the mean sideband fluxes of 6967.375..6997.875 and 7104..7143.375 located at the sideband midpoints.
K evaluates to -1.0 angstrom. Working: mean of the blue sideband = 38.9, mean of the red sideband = 36.8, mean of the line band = 41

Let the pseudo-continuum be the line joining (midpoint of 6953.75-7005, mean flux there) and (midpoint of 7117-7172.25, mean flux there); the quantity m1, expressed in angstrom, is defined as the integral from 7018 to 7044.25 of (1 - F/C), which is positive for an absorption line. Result -3.7 angstrom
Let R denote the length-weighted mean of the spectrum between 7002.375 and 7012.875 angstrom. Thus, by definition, 40.2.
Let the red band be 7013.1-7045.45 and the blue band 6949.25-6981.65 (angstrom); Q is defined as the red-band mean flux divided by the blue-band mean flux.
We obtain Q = 1.13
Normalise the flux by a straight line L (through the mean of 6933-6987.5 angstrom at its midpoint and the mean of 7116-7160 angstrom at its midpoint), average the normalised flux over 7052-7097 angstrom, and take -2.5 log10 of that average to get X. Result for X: -0.11 mag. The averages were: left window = 38.2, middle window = 40.3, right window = 35.6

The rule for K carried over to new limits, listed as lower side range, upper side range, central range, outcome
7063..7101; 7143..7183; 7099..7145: 2.03 angstrom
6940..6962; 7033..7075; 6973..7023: 0.74 angstrom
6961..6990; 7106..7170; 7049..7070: -2.13 angstrom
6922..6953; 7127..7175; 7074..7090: -2.32 angstrom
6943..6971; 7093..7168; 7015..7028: -1.32 angstrom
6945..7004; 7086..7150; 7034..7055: -4.22 angstrom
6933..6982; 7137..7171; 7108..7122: -1.47 angstrom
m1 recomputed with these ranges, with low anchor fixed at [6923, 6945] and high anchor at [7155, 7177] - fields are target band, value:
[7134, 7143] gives 0.87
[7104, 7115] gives -0.49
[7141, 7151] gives 0.90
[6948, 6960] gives -0.57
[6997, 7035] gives -4.69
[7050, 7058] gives -1.12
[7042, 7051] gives -2.39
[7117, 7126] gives -0.46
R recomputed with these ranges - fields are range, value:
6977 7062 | 41.7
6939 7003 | 38.8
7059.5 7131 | 39.2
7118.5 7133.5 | 36.3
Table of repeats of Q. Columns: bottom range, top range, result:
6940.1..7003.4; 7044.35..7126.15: 1.04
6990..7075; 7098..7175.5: 0.87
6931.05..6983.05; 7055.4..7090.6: 1.07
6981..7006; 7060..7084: 1.05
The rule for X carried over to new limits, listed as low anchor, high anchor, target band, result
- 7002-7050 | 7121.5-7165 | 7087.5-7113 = 0.01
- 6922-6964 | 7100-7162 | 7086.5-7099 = -0.01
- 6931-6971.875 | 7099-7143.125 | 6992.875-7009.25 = -0.06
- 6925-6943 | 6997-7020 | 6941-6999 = 0.00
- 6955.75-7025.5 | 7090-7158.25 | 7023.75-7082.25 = -0.13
